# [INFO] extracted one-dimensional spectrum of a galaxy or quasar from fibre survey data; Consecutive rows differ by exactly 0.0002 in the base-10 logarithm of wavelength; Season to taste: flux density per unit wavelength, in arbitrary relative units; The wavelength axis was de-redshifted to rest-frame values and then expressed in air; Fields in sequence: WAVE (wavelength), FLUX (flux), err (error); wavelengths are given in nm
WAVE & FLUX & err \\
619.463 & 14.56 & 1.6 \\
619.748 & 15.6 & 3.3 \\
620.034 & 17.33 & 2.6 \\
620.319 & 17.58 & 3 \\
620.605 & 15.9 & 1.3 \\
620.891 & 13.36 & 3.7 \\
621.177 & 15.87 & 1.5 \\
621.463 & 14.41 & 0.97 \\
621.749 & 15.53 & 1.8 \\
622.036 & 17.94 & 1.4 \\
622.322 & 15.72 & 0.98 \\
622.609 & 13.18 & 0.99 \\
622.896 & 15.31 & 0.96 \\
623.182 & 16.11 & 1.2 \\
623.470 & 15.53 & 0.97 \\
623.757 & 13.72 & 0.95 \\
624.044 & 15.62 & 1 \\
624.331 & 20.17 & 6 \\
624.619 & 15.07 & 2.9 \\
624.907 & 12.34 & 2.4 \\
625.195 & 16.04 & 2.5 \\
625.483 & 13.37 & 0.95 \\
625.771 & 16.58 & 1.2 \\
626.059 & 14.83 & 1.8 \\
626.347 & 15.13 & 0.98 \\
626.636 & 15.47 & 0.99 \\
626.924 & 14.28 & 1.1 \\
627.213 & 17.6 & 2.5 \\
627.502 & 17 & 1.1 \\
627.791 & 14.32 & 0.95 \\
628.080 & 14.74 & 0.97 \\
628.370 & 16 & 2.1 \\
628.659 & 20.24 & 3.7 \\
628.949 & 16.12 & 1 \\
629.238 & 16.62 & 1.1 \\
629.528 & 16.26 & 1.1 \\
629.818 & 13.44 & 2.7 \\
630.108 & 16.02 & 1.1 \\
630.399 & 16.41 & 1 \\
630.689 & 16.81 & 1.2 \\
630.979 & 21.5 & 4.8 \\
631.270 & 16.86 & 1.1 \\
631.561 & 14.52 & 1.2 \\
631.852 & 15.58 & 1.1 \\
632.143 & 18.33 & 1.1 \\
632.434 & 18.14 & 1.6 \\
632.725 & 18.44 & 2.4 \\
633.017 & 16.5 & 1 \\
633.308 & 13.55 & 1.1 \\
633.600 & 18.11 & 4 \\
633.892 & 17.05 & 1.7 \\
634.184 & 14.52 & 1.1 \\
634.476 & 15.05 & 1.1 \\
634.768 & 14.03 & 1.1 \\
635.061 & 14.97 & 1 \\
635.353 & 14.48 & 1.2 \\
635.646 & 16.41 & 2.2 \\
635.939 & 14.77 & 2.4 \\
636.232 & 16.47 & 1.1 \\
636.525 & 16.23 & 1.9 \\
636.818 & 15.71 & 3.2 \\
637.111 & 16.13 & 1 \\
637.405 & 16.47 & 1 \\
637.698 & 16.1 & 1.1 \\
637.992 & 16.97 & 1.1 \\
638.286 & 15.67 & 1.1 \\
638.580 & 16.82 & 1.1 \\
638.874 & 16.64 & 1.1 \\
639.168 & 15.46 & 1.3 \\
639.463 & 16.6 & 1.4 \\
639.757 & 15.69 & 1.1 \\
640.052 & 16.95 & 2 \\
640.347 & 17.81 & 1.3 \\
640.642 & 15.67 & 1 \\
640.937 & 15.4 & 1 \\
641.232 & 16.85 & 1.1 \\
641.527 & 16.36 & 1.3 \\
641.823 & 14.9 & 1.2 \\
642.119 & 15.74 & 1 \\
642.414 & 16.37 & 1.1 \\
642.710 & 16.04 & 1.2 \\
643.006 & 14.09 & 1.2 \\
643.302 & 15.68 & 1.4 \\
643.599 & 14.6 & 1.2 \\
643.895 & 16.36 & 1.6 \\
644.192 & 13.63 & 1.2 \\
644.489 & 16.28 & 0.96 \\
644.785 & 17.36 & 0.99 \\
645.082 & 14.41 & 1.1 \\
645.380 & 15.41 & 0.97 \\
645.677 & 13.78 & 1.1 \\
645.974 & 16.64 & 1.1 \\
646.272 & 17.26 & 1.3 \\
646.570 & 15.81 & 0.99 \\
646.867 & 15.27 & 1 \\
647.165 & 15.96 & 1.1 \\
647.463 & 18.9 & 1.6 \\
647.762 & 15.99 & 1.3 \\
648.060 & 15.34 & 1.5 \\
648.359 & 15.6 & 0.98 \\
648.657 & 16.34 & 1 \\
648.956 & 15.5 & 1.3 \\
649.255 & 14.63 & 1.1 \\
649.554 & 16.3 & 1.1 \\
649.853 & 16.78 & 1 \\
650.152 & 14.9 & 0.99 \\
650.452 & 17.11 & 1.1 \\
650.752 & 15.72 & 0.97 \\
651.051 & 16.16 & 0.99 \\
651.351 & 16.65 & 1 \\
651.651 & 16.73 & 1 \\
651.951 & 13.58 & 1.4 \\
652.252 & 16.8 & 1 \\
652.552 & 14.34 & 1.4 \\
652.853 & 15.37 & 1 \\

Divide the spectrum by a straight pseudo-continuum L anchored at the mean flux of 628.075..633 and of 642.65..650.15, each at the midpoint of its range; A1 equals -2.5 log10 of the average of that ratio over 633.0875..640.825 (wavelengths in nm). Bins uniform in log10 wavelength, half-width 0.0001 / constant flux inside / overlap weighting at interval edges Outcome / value 0.03 mag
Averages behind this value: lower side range 16.9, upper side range 15.7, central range 15.9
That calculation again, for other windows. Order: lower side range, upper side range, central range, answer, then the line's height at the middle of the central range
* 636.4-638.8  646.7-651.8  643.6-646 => 0.06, 16.2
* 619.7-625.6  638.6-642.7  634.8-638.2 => 0.02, 16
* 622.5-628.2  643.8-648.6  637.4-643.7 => -0.02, 15.7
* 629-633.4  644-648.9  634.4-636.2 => 0.10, 16.4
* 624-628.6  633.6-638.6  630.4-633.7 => -0.09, 15.7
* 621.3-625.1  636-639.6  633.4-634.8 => 0.02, 16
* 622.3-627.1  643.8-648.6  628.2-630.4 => -0.07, 15.4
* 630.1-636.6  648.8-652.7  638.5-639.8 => -0.01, 16.1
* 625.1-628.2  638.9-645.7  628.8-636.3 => -0.04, 15.5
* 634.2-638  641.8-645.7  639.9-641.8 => -0.06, 15.5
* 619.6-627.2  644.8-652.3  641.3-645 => 0.01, 15.8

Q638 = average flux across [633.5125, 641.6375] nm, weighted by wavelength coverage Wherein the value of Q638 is 16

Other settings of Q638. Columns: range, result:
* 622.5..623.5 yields 15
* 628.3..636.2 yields 16.3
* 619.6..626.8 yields 15.5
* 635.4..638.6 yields 16.1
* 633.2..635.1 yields 15.4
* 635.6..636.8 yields 15.9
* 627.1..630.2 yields 16.2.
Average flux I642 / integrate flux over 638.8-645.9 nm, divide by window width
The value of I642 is 15.8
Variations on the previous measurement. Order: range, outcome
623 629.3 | 15.8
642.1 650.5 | 15.8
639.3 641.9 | 16.3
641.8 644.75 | 15.5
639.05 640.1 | 16.1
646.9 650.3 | 16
